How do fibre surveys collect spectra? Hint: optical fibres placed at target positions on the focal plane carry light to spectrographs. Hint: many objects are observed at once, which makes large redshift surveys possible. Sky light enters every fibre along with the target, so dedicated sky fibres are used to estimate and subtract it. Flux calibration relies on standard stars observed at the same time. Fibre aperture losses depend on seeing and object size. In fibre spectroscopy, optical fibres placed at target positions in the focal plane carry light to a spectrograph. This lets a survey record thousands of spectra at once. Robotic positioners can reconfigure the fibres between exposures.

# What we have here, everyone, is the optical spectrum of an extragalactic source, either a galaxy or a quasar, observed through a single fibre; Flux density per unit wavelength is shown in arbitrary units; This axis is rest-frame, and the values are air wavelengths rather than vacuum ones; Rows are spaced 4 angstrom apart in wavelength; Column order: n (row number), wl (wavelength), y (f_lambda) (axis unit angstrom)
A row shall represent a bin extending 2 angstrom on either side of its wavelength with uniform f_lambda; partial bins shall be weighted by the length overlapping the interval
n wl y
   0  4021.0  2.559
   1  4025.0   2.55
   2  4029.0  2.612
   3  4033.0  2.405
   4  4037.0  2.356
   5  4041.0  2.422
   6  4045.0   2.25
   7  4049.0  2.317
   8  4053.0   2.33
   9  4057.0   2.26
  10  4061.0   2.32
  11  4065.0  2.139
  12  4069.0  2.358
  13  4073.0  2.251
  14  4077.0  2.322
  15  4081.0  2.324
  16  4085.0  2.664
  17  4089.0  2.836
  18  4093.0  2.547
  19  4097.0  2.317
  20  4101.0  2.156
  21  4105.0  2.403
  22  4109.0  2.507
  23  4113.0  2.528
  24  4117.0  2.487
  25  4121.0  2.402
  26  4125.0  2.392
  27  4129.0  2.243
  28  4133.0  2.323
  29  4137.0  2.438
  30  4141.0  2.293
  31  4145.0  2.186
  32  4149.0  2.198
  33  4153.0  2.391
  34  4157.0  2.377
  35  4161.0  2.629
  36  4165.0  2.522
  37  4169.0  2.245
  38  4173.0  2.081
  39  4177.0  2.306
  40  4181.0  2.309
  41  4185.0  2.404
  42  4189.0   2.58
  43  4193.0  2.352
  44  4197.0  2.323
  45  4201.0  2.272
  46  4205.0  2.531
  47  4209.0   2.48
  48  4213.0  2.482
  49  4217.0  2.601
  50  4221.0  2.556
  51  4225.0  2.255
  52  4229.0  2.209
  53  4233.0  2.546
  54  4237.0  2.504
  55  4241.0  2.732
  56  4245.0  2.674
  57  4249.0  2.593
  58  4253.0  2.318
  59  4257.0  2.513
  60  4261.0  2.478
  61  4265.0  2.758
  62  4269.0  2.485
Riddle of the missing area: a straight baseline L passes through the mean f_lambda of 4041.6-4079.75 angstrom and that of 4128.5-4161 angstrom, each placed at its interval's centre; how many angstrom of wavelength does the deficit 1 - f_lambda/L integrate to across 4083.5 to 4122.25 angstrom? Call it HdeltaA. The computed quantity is -2.94 angstrom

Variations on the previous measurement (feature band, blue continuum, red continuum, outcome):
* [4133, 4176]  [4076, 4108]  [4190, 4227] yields 1.9 angstrom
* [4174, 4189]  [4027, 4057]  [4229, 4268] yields 0.8 angstrom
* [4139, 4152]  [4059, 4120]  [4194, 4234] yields 1.0 angstrom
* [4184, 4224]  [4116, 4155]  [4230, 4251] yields 0.7 angstrom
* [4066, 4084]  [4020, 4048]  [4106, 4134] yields 0.8 angstrom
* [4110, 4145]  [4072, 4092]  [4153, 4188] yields 0.7 angstrom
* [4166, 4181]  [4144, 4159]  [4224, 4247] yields 0.7 angstrom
